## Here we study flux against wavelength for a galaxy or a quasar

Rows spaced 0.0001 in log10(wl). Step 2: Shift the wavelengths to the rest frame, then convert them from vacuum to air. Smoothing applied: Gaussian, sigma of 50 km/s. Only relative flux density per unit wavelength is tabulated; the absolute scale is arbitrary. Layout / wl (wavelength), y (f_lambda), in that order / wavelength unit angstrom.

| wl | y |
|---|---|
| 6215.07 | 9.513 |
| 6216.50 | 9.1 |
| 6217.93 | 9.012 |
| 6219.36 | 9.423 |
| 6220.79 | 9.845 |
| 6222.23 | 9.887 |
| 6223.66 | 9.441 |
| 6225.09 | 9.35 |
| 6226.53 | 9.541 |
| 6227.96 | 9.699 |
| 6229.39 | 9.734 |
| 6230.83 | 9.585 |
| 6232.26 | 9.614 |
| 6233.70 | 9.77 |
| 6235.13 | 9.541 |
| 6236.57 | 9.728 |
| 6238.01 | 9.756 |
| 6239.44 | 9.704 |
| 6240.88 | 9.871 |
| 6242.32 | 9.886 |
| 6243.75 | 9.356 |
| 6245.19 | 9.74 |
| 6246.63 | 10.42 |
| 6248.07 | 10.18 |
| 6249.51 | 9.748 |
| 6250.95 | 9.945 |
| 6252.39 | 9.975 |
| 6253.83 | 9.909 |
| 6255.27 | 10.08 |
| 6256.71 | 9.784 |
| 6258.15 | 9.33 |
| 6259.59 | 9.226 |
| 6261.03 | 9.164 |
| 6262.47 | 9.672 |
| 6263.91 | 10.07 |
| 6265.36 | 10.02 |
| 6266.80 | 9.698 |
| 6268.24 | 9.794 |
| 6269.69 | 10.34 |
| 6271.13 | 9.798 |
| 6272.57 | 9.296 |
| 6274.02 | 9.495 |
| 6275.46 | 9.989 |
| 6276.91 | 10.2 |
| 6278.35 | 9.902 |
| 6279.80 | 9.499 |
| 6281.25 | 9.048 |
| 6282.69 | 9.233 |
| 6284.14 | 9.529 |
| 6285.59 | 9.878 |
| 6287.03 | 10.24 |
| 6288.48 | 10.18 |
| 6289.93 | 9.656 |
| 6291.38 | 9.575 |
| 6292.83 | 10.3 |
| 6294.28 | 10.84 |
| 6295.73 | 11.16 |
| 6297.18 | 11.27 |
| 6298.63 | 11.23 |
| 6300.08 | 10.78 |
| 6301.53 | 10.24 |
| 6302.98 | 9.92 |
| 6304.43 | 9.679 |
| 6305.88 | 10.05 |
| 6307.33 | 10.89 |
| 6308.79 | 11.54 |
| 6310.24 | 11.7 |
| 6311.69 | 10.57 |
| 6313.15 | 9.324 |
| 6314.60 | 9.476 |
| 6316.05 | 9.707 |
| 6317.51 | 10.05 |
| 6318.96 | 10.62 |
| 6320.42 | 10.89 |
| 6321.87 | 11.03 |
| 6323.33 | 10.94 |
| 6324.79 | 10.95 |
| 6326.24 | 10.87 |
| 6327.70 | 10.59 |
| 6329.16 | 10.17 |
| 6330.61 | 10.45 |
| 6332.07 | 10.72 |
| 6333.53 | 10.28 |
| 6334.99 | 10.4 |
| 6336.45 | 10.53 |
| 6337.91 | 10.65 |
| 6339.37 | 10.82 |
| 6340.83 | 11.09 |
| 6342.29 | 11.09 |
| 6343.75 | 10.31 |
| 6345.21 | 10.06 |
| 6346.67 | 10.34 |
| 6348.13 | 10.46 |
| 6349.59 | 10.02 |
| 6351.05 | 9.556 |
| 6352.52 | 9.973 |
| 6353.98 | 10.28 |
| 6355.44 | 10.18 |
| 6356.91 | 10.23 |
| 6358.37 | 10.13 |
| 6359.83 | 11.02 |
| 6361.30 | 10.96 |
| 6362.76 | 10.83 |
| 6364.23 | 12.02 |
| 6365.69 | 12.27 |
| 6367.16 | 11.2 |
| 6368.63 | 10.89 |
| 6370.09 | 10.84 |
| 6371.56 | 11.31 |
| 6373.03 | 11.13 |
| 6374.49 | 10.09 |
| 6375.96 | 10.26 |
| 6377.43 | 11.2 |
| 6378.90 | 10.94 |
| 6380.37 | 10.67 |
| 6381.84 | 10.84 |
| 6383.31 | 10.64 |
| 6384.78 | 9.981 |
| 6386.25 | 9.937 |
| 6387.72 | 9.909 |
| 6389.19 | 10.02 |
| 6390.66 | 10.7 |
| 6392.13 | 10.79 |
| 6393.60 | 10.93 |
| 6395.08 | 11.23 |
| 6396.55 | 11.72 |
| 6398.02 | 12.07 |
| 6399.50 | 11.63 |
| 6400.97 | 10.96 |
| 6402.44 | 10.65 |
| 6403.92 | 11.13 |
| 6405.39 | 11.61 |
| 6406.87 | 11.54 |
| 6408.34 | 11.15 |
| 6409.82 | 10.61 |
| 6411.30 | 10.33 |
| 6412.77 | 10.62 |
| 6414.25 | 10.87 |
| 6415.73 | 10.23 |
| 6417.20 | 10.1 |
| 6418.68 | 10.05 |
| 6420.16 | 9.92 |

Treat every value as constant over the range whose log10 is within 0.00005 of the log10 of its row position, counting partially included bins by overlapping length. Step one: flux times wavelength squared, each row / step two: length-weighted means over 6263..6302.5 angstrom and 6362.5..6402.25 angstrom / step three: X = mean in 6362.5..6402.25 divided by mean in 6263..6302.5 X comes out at 1.12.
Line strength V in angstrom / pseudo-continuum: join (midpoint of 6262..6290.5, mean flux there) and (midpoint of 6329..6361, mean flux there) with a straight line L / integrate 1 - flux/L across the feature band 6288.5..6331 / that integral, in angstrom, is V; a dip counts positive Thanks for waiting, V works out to -1.7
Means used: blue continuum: 9.78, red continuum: 10.4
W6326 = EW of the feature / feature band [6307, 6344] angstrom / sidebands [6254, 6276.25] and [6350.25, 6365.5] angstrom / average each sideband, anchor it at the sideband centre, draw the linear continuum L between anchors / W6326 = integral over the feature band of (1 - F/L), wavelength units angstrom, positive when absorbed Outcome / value -1.16 angstrom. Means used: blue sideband 9.72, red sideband 10.6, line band 10.6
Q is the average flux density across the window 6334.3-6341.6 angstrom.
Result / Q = 10.7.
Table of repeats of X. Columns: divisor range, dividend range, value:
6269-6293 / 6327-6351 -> 1.09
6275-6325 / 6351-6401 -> 1.08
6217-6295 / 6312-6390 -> 1.12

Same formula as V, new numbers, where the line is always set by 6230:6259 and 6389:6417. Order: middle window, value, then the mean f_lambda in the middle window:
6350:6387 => 0.1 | 10.7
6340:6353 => 0.3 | 10.3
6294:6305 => -0.5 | 10.6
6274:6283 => 0.4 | 9.66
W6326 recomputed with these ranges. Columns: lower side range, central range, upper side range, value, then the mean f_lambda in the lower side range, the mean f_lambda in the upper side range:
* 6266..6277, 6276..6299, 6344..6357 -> -0.5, 9.81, 10.1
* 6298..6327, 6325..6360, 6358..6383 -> 1.1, 10.5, 11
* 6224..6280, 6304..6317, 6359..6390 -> -0.1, 9.75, 10.8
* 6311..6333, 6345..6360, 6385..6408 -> 0.7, 10.4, 11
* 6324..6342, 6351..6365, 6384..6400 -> 0.2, 10.6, 10.8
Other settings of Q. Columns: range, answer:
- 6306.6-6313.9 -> 10.8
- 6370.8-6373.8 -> 11.2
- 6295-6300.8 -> 11.1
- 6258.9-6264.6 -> 9.54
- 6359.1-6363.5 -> 10.9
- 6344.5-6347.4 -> 10.2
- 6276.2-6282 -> 9.67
